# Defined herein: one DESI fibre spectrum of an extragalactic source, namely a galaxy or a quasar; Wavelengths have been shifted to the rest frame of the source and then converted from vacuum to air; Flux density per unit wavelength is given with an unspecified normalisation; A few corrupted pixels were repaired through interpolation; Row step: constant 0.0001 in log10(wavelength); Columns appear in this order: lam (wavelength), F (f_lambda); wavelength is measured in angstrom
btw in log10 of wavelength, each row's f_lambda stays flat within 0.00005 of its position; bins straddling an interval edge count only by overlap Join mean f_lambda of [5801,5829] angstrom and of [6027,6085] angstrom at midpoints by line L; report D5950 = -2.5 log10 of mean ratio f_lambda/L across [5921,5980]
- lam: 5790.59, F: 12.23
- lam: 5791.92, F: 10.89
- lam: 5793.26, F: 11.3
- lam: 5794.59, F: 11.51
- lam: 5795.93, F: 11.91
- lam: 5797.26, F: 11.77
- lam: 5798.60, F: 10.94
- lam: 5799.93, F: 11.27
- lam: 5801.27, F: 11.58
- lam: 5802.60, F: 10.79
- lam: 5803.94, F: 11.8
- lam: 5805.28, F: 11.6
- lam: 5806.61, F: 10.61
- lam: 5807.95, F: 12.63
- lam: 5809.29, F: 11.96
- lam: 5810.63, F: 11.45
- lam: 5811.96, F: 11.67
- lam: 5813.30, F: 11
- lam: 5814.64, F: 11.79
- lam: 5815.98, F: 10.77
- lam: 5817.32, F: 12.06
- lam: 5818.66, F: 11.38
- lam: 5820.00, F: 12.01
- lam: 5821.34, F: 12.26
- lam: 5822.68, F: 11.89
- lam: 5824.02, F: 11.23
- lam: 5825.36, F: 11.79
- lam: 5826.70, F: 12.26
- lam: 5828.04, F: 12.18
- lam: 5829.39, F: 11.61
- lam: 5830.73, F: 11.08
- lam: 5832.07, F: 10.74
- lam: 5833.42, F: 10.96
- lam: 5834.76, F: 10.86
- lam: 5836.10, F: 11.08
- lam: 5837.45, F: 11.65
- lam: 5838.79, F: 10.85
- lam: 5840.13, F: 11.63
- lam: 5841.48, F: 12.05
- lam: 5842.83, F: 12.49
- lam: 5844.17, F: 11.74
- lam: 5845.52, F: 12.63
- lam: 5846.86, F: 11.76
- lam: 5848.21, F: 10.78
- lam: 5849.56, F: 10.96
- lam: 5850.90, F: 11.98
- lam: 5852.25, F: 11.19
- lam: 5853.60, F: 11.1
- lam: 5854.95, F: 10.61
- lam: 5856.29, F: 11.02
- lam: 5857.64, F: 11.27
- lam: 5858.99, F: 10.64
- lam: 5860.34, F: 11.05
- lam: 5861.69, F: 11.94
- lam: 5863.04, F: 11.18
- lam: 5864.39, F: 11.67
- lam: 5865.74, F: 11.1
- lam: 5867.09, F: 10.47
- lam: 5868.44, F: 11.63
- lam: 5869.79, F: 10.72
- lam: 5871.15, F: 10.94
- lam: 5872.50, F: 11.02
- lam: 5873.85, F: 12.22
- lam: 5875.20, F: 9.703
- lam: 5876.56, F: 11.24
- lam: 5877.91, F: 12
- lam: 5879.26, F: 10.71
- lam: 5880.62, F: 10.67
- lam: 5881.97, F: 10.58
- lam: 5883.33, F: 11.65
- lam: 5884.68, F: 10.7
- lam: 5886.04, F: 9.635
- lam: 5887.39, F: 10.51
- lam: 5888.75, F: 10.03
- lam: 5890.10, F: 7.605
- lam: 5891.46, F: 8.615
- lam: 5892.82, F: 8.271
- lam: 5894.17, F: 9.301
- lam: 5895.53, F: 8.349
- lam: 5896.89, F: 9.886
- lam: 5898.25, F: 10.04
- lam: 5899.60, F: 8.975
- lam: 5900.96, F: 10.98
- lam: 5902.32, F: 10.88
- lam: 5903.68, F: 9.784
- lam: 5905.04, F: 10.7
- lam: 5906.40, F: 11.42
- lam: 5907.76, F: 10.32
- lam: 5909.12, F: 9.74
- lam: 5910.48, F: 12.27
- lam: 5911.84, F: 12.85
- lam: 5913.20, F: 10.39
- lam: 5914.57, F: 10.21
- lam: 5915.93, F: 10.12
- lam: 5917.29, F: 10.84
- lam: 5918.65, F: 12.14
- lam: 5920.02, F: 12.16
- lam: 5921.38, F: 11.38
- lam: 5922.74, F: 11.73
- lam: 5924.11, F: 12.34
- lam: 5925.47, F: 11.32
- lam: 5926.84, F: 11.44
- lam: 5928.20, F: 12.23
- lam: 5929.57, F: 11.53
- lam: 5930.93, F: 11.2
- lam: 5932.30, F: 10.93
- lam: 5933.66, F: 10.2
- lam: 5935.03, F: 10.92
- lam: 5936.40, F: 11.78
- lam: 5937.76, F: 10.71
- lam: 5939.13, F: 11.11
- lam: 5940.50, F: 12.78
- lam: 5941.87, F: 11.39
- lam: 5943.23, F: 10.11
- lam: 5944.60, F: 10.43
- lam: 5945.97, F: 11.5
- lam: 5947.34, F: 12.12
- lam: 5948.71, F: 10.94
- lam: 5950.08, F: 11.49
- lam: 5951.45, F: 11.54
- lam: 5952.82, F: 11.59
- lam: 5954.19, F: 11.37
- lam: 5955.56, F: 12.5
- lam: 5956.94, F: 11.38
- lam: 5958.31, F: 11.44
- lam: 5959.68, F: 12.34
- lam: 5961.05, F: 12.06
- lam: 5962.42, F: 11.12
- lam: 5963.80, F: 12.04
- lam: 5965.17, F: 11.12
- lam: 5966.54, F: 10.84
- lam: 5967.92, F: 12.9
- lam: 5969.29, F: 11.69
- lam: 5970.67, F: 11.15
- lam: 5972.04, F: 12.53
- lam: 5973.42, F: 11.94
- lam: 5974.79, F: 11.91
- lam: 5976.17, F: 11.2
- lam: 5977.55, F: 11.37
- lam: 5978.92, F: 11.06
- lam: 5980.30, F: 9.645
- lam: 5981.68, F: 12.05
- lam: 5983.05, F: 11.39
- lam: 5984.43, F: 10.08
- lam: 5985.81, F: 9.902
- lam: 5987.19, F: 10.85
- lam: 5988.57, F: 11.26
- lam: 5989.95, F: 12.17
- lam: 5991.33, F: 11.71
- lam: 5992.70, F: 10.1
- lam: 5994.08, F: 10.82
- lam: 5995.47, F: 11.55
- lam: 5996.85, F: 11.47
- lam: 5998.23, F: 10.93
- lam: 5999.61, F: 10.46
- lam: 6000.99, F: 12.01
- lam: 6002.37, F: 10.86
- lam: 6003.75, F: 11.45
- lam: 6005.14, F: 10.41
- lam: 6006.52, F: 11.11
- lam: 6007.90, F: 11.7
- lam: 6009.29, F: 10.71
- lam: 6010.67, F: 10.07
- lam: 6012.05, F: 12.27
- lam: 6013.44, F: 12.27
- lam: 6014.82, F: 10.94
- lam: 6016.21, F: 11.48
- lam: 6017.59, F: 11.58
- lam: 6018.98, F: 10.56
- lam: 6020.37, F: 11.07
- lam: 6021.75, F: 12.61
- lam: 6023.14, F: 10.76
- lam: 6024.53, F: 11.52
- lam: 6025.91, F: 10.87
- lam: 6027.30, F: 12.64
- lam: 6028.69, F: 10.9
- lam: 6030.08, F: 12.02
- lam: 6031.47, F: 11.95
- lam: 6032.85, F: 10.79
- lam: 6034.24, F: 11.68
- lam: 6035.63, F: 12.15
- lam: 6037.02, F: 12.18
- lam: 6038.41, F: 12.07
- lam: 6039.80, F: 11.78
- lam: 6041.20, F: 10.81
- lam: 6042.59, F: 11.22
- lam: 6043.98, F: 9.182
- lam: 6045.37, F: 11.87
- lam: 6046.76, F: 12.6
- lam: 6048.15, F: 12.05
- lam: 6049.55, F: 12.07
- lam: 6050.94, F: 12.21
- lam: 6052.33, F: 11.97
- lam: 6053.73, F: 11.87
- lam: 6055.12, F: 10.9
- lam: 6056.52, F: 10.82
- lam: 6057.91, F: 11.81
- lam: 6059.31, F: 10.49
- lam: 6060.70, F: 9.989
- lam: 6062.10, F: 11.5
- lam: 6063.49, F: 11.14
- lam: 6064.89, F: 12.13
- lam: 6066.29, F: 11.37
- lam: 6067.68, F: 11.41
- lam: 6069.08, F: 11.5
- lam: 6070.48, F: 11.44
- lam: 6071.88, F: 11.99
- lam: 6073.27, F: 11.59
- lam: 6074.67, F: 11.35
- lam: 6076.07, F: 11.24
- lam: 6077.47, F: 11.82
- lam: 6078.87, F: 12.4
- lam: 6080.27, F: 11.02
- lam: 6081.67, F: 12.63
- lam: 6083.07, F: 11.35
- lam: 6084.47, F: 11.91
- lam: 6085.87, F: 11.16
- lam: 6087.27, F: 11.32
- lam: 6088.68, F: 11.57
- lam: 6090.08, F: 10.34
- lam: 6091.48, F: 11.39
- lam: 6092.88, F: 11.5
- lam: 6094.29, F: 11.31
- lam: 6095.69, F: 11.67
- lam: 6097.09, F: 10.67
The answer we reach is 0.01 mag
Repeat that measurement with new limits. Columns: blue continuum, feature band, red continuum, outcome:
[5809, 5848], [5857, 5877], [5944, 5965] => 0.05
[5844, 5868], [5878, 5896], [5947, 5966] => 0.16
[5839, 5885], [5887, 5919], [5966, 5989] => 0.11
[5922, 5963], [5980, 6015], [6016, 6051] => 0.04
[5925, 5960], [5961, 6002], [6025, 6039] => 0.02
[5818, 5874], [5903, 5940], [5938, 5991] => 0.02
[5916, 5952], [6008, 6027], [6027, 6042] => 0.03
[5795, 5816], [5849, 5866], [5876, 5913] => -0.04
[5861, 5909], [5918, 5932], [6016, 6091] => -0.10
